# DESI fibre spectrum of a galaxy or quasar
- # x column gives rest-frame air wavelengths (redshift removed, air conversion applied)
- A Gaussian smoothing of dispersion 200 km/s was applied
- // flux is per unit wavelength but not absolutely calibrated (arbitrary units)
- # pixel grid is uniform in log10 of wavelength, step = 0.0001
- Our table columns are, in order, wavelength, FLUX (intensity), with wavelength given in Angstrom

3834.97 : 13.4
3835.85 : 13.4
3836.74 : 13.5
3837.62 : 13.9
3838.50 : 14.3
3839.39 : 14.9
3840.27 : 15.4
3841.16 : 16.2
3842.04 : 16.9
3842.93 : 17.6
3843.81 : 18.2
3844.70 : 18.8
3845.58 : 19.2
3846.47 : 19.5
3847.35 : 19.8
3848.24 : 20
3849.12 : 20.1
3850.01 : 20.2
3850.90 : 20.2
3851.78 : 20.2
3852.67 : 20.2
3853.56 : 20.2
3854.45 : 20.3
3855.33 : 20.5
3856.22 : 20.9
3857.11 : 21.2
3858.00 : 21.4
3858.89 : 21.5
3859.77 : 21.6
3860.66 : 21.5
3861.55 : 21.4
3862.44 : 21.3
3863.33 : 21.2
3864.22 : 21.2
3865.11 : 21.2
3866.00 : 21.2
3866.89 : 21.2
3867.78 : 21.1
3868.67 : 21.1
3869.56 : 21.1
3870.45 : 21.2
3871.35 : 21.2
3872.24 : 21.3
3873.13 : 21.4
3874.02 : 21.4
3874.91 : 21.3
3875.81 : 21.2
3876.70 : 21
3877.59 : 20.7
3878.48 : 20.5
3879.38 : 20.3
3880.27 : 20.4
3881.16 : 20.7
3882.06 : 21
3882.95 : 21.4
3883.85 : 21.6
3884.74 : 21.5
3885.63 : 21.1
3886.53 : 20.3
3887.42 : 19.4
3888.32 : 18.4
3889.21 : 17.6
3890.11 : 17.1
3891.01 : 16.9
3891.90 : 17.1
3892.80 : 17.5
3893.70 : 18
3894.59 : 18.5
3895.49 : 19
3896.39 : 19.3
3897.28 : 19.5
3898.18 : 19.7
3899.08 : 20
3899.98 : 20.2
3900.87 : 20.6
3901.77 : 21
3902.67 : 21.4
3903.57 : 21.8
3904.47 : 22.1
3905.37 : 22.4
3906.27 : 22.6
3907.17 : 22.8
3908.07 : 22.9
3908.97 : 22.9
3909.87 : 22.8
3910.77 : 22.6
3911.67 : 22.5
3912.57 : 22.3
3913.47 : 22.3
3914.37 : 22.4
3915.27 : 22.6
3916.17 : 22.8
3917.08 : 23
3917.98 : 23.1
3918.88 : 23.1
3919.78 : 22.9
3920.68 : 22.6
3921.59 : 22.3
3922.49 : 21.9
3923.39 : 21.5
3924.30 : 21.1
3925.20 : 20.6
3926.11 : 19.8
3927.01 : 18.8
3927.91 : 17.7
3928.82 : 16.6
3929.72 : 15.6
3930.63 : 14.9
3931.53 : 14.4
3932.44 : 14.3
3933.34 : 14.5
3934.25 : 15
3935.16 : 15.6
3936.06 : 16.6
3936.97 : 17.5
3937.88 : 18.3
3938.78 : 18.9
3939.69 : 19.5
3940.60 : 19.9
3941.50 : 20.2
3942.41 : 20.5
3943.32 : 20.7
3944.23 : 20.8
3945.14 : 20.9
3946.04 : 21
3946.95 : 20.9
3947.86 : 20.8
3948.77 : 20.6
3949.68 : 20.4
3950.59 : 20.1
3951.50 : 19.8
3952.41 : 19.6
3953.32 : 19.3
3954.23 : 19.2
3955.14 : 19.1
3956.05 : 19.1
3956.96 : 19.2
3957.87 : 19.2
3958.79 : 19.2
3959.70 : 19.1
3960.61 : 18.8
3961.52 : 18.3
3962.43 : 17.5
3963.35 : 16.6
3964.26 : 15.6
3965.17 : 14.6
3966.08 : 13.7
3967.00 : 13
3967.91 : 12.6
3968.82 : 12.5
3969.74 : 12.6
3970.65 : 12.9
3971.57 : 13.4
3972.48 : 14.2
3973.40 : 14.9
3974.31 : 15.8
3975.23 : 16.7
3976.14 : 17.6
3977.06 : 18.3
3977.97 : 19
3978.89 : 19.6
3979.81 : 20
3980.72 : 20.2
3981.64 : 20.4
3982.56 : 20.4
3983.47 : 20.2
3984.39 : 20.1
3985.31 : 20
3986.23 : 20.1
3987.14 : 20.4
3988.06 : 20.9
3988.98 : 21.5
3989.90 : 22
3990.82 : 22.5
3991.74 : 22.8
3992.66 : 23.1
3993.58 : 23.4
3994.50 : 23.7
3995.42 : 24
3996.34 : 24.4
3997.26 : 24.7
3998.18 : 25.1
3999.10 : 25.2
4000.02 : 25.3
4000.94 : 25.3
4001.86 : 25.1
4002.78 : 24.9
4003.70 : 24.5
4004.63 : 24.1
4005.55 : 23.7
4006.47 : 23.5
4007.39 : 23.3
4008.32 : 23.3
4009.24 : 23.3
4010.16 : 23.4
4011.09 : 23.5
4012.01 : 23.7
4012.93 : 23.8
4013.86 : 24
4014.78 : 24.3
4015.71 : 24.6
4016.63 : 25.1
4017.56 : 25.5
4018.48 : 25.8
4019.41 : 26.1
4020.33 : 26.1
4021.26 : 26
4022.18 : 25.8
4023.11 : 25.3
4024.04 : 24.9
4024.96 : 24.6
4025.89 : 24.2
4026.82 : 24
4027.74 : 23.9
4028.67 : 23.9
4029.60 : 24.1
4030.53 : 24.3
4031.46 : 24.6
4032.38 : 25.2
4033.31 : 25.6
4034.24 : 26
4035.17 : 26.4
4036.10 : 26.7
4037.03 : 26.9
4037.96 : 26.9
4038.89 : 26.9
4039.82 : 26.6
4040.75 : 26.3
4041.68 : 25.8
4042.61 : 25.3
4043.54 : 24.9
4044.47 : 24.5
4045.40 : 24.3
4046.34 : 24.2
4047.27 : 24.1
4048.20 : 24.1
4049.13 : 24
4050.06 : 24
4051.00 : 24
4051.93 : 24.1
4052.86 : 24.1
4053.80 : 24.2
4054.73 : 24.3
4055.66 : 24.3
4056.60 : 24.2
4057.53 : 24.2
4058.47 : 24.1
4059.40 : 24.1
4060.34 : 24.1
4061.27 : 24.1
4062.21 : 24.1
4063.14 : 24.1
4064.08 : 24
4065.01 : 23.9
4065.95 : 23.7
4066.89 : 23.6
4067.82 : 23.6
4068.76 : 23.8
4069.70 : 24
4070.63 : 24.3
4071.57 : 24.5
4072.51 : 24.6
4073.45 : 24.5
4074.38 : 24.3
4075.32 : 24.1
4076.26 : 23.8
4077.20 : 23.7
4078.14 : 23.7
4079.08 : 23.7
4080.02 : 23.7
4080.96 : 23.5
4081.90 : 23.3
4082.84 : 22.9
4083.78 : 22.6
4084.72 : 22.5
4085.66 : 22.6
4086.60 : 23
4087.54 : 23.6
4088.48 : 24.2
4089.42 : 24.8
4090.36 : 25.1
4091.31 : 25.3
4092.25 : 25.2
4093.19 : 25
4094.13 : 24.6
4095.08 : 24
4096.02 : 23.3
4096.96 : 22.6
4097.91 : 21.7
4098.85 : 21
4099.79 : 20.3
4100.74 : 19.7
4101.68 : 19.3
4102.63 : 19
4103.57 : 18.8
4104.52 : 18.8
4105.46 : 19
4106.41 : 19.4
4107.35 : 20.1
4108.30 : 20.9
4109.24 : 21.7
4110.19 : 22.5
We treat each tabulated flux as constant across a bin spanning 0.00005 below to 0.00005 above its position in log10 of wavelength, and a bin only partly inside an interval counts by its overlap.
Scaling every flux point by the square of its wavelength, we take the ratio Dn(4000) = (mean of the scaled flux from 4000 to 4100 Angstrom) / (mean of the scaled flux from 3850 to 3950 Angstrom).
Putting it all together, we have 1.29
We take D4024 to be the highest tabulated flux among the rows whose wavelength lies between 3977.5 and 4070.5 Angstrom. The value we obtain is 26.9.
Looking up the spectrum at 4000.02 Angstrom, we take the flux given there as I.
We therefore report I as 25.3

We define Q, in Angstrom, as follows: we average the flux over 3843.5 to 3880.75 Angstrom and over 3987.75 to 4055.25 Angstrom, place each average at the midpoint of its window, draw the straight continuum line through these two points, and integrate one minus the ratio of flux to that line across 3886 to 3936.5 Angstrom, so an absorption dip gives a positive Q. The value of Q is 4.5 Angstrom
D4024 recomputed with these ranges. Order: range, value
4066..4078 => 24.6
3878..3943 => 23.1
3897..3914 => 22.9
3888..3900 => 20.2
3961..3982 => 20.4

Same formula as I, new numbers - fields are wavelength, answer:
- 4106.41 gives 19.4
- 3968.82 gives 12.5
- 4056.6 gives 24.2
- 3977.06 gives 18.3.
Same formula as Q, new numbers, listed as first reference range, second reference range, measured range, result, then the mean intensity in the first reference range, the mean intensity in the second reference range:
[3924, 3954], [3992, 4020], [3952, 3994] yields 6.45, 18.6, 24.3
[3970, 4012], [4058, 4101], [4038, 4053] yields -1.41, 21.3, 23.6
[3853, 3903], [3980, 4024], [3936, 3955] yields 1.93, 20.4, 23.5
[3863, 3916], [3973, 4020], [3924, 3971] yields 8.30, 20.8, 22.4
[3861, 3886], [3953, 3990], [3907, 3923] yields -2.42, 21.1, 17.7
